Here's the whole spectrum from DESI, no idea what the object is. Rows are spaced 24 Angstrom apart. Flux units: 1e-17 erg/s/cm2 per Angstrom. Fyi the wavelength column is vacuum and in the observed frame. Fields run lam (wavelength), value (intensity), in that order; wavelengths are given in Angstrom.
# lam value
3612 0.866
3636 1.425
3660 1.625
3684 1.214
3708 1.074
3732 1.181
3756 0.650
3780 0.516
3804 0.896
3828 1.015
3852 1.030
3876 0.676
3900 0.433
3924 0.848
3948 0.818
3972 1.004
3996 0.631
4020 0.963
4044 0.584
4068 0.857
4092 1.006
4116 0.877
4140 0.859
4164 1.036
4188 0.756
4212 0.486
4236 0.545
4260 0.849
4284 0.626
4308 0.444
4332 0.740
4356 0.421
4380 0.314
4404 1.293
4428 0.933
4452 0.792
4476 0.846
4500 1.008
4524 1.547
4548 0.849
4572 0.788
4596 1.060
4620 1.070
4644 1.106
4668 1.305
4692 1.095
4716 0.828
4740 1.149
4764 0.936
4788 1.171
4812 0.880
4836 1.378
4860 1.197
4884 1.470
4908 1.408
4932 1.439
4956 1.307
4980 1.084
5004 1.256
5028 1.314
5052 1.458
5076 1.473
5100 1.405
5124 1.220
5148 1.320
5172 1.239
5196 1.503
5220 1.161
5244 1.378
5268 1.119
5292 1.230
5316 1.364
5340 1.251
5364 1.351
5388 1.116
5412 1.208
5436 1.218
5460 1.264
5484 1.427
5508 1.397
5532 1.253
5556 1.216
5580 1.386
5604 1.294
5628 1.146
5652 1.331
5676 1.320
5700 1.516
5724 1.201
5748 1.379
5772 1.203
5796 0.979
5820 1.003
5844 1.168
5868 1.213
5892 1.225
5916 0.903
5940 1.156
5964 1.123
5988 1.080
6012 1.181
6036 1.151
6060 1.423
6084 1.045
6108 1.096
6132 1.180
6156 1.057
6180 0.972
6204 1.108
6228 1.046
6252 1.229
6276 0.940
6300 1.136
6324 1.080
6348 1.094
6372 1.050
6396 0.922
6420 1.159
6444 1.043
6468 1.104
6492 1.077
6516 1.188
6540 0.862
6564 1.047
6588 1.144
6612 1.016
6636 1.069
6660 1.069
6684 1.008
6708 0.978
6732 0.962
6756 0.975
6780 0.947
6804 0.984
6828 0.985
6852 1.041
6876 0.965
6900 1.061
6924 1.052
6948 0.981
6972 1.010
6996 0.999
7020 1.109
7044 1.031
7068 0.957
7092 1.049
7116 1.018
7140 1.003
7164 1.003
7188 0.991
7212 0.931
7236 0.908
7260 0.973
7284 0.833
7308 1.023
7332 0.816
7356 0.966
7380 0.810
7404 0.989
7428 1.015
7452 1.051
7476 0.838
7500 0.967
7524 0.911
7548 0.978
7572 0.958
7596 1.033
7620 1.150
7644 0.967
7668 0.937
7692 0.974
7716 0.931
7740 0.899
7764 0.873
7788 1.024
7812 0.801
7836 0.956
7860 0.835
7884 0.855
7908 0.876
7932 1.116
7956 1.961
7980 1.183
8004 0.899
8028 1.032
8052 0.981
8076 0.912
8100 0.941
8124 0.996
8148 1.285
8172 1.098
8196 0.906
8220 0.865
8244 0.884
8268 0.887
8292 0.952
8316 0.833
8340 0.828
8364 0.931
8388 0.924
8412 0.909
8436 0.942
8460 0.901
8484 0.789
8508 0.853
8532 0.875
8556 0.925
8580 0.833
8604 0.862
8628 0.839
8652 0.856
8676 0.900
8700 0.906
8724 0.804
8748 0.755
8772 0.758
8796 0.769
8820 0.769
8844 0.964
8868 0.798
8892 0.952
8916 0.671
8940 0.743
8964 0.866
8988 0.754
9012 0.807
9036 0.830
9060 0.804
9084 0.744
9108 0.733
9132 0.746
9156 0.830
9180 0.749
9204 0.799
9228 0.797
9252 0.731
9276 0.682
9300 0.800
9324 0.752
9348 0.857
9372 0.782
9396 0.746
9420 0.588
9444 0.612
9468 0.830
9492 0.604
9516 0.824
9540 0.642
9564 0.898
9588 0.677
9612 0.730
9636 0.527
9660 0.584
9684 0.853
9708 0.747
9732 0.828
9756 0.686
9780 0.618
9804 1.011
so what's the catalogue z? 0.21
